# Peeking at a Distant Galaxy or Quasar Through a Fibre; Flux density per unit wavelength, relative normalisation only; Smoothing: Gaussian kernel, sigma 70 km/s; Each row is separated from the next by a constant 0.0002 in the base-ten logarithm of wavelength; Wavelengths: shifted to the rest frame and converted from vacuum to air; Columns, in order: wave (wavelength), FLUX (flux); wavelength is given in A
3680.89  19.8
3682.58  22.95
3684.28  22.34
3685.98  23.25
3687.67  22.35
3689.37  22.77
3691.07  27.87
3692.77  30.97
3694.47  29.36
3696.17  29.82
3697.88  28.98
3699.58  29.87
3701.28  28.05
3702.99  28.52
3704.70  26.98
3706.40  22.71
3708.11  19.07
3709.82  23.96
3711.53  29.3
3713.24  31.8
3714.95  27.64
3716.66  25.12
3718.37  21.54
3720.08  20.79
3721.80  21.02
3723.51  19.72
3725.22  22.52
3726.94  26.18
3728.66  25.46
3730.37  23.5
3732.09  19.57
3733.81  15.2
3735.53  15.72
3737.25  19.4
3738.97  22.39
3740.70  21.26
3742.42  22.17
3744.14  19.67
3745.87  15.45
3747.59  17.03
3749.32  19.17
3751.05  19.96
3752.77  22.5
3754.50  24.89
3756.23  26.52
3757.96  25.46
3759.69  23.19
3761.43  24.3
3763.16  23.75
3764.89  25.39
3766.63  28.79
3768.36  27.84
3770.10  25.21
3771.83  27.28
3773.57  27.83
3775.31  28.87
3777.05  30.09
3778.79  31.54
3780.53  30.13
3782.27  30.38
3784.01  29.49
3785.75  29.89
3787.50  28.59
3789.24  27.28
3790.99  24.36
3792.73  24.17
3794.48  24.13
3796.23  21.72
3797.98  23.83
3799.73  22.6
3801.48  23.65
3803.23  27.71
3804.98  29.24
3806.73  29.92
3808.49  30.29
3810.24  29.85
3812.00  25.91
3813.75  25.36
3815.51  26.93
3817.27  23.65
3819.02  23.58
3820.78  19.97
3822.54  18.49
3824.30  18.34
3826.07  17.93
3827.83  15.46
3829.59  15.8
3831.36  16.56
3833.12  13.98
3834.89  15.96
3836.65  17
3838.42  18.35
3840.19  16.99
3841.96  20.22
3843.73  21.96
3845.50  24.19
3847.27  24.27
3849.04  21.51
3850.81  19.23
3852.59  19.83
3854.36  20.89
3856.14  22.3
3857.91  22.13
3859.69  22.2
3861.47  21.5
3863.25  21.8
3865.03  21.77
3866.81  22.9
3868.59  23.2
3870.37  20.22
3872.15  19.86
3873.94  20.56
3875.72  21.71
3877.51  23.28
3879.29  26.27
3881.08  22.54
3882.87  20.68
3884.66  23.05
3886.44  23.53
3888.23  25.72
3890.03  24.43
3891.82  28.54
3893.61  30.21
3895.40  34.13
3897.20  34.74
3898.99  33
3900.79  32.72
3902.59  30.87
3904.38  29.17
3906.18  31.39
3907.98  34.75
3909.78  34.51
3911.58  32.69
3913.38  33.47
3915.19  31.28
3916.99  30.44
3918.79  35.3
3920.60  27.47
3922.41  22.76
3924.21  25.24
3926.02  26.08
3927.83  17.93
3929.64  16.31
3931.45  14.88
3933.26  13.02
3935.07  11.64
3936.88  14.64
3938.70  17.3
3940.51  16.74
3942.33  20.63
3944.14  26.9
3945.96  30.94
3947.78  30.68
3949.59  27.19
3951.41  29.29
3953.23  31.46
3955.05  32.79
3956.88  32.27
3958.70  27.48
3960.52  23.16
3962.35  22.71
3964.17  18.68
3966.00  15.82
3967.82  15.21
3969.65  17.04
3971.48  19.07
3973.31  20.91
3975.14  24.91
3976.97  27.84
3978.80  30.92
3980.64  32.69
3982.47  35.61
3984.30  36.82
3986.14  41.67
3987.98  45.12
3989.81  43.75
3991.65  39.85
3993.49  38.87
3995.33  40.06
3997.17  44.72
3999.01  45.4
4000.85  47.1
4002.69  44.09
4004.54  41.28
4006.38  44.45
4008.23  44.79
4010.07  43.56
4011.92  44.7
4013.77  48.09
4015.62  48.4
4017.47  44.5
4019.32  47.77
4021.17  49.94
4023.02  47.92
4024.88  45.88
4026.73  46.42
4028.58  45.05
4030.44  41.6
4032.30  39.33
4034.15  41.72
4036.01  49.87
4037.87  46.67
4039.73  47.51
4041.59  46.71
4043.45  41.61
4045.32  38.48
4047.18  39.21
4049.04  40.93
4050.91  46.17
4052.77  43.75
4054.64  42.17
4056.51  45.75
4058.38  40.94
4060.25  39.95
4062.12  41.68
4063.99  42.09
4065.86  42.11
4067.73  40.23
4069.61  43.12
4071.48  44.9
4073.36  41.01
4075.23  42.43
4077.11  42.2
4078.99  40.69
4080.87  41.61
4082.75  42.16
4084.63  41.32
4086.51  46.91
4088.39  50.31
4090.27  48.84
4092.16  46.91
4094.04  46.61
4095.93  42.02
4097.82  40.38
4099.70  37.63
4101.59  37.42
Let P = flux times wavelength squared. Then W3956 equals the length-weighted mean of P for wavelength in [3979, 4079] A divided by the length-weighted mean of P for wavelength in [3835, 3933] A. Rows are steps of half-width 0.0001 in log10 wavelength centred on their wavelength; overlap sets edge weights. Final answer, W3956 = 1.9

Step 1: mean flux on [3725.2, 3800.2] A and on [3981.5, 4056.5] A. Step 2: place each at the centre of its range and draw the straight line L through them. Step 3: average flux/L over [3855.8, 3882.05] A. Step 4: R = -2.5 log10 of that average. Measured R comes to 0.41 mag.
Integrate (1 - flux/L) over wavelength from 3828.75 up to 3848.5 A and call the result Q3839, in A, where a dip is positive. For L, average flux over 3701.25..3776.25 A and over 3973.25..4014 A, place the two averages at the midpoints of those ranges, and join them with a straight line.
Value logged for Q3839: 7.37 A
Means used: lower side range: 23.4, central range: 18.7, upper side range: 39.7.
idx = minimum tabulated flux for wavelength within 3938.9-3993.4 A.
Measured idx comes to 15.21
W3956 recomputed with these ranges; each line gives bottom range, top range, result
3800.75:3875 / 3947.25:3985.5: 1.30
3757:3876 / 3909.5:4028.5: 1.49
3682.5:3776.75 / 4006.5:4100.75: 2.15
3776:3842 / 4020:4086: 2.07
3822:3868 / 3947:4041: 2.04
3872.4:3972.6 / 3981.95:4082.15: 1.81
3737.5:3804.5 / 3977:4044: 1.96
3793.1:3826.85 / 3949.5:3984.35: 1.15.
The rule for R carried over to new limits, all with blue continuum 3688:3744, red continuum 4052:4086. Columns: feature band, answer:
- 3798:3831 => 0.24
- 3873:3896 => 0.30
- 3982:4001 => -0.09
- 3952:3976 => 0.50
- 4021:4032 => -0.14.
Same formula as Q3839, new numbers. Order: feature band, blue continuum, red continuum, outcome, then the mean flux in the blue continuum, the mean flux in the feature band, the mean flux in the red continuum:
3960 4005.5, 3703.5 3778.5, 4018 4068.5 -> 8.3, 23.5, 32.7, 43.8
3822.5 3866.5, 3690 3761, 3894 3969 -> 9.5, 23.7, 19.6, 26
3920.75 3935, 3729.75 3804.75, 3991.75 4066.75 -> 6.6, 24.3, 19.4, 44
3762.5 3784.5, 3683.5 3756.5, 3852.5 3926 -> -3.4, 23.5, 28.2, 26.5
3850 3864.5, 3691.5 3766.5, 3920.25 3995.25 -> 2.2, 23.7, 21.2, 26.1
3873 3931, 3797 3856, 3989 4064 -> 5.0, 21.8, 27.5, 44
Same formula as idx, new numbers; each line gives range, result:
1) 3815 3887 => 13.98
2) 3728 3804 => 15.2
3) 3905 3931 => 16.31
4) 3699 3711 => 19.07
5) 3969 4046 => 17.04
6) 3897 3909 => 29.17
